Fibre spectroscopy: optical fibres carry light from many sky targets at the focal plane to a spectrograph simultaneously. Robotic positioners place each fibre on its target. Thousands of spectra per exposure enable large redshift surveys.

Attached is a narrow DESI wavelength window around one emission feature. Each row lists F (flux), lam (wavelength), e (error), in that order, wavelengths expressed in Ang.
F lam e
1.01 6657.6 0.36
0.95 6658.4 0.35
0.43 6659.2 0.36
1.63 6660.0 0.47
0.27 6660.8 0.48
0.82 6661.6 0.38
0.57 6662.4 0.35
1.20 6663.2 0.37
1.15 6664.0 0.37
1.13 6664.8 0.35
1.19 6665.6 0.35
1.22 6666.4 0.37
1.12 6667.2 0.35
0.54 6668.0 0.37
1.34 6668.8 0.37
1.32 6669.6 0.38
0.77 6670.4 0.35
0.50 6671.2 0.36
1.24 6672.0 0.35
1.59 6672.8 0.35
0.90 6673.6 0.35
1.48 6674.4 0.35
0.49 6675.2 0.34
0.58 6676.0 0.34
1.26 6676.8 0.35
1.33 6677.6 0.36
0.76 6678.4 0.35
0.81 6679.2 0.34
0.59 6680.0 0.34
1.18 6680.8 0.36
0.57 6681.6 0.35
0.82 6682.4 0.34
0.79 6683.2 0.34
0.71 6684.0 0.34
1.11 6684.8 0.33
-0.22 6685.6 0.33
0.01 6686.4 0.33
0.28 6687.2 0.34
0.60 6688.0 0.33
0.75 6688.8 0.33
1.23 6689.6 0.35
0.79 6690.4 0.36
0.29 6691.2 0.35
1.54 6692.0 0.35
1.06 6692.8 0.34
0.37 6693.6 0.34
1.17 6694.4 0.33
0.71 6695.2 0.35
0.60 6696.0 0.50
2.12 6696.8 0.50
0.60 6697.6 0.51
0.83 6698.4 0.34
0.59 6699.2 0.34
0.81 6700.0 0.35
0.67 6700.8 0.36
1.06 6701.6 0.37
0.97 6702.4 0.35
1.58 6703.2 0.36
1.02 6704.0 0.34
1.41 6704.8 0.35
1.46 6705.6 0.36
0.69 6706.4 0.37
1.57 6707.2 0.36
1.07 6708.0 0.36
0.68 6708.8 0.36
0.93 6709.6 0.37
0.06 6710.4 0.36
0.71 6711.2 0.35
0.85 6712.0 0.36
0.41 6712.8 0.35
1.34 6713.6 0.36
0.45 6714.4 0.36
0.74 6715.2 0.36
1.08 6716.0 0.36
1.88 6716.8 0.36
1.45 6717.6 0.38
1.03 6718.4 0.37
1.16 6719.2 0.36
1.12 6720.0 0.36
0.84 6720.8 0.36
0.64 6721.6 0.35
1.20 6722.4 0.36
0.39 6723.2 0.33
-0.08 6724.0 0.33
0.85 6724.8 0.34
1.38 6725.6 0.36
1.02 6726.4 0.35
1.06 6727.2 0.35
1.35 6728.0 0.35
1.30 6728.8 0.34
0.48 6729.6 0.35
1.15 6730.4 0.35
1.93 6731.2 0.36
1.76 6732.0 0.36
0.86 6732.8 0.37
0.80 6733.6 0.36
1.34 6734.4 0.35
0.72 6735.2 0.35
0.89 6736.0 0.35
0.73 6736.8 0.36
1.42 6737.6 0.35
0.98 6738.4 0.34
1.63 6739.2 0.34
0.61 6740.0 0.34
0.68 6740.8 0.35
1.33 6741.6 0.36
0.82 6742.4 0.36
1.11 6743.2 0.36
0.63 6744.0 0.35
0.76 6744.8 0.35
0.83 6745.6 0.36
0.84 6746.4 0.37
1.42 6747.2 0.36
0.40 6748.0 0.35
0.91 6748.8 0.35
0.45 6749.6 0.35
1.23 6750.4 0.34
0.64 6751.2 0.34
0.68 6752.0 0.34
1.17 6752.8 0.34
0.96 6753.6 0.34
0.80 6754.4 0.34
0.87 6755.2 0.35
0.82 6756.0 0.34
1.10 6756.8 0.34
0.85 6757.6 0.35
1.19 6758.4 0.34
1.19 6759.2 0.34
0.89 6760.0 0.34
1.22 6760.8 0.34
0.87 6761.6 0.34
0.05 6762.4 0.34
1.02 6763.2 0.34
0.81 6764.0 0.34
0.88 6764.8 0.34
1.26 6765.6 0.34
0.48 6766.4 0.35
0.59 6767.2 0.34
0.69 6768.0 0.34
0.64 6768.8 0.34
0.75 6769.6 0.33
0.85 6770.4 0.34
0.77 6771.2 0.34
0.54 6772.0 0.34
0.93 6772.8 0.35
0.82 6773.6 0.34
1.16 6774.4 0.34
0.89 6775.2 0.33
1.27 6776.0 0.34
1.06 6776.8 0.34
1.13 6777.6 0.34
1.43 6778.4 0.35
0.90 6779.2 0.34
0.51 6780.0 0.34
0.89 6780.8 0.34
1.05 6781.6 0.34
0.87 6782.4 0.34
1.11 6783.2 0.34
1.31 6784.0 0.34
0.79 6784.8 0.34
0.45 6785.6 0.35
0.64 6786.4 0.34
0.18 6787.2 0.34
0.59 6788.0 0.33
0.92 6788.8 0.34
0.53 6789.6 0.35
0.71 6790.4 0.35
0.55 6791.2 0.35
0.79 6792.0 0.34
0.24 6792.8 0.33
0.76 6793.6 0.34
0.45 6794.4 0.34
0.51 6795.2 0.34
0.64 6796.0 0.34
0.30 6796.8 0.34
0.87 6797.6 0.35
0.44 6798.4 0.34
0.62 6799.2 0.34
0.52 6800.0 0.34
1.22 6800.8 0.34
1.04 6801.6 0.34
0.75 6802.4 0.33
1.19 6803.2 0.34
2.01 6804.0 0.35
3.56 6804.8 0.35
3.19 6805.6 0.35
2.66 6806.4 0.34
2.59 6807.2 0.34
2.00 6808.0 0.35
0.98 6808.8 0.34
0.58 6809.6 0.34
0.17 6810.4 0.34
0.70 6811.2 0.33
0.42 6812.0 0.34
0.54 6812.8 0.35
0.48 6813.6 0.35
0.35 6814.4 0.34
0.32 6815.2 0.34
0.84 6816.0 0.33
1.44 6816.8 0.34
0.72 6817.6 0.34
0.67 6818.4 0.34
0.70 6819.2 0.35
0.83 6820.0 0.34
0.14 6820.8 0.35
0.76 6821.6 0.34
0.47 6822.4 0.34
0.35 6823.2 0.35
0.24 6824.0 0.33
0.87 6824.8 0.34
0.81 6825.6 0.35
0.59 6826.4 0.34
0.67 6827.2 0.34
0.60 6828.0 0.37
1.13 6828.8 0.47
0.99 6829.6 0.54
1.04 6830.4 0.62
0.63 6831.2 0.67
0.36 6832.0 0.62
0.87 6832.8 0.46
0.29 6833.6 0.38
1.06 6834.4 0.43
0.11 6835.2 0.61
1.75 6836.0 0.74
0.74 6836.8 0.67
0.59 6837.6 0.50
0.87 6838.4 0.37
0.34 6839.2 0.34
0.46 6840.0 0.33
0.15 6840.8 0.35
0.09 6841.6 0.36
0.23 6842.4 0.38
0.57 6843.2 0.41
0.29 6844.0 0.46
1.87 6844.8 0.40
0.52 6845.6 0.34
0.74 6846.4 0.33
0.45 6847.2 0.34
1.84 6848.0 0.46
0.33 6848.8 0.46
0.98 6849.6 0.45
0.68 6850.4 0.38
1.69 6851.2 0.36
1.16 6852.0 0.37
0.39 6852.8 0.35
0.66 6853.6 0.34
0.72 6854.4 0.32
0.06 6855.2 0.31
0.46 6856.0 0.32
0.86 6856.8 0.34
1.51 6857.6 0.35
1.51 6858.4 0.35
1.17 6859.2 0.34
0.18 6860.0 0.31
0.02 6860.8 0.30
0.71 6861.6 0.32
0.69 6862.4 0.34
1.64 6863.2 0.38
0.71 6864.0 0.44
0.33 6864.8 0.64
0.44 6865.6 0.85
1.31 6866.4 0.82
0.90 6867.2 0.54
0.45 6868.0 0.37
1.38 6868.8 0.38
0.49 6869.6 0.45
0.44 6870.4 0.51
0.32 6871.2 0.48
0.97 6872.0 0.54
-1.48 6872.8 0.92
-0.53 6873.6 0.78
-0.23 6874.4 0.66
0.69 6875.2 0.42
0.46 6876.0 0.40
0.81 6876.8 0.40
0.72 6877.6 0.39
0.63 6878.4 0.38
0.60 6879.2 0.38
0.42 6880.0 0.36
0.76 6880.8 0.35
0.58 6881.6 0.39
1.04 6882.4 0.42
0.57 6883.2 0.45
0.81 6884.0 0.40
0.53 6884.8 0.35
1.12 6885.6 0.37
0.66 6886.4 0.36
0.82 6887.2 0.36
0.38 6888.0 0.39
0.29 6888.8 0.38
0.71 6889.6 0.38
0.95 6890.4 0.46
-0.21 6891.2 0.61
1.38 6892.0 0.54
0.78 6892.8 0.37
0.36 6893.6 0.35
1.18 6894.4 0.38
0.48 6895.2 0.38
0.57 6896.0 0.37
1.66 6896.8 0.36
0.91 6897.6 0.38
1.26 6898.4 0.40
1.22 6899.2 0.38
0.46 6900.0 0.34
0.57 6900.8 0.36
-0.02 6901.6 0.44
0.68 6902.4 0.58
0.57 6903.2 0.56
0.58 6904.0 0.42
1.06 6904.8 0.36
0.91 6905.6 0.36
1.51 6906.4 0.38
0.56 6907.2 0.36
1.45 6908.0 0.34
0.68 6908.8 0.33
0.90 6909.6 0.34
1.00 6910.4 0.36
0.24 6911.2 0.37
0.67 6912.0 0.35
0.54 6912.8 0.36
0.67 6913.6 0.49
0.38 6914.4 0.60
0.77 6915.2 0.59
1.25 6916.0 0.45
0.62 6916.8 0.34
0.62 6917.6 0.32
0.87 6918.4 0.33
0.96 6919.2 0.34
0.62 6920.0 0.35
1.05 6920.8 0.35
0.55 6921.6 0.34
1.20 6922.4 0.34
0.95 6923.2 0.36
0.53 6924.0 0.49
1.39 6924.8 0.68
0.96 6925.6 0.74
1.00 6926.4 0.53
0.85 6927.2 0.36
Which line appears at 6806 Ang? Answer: H-beta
